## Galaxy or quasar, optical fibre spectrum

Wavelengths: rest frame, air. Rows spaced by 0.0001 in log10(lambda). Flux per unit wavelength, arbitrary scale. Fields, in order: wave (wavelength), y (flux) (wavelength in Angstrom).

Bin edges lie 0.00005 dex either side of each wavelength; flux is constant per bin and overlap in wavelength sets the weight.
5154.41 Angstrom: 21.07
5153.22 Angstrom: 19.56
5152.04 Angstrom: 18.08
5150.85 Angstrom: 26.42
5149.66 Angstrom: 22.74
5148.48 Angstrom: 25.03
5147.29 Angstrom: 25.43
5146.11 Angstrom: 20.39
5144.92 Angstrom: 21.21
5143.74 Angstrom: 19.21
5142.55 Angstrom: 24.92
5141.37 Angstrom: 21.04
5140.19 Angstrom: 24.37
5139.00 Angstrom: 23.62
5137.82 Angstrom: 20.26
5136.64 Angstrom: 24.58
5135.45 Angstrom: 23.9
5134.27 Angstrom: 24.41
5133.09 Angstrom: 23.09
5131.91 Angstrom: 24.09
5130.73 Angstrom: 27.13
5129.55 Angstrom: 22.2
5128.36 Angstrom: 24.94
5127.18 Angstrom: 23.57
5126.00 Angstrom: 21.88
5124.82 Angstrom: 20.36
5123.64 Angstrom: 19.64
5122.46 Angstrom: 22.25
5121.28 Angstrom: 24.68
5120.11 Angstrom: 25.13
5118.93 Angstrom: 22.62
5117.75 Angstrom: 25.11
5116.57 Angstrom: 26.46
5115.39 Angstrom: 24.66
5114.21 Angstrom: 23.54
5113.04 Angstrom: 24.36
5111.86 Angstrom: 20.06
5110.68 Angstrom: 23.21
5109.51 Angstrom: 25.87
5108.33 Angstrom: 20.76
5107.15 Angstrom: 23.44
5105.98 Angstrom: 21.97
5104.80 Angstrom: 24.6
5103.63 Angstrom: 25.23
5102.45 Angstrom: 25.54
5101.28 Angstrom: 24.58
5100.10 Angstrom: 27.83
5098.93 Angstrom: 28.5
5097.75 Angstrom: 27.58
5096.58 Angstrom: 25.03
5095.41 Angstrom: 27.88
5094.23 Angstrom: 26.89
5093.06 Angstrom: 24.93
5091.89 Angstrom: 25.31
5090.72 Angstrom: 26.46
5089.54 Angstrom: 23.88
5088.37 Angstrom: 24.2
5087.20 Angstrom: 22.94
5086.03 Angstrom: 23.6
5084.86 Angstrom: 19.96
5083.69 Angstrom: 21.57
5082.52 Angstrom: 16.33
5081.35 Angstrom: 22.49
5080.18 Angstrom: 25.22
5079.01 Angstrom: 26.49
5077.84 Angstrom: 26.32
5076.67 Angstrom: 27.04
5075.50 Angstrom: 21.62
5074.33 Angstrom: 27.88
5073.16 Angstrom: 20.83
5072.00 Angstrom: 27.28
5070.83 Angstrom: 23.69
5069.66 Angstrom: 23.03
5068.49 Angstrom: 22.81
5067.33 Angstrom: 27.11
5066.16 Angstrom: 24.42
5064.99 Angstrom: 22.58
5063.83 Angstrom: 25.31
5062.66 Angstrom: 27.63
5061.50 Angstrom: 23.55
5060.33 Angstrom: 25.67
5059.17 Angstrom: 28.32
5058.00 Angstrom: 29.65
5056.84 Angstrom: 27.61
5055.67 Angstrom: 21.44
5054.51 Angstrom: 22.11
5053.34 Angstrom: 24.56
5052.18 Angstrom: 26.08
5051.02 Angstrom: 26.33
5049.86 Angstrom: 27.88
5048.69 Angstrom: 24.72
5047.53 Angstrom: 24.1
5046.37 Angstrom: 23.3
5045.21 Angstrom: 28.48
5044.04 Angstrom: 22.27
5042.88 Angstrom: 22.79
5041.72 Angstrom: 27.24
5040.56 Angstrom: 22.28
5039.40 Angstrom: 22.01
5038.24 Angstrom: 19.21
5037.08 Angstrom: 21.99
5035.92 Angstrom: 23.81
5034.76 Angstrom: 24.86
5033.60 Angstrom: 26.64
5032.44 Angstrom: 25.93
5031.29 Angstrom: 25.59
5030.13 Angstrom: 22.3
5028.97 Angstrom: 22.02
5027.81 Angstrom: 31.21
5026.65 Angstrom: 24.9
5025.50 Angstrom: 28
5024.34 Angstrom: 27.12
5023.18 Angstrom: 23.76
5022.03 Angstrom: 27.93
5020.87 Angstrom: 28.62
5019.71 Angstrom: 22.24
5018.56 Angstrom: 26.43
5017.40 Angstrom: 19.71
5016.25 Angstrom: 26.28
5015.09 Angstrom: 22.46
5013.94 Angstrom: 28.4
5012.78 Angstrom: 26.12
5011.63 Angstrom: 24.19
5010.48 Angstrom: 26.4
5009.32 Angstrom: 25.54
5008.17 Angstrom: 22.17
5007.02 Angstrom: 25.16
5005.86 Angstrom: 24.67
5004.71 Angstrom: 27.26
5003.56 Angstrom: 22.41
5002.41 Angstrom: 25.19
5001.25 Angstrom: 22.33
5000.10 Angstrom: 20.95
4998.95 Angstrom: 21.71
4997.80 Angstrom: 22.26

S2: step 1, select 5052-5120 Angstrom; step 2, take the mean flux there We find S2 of 24.6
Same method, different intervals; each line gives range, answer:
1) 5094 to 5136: 24.2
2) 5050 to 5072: 25.2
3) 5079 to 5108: 24.4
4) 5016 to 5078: 24.9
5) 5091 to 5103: 26.4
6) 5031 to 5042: 23.8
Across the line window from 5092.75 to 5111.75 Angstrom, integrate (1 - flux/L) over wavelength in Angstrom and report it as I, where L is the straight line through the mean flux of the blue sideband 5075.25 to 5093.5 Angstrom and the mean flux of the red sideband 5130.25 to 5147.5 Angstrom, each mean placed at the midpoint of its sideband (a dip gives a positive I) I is -1.31 Angstrom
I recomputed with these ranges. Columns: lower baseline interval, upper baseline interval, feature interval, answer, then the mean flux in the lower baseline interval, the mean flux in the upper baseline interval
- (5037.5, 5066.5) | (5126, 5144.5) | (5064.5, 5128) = -0.2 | 24.8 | 23.4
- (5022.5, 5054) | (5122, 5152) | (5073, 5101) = -0.9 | 24.8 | 23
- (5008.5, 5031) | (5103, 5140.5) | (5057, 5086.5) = 0.0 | 25.4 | 23.5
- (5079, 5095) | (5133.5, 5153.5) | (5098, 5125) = -1.0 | 23.5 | 22.7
